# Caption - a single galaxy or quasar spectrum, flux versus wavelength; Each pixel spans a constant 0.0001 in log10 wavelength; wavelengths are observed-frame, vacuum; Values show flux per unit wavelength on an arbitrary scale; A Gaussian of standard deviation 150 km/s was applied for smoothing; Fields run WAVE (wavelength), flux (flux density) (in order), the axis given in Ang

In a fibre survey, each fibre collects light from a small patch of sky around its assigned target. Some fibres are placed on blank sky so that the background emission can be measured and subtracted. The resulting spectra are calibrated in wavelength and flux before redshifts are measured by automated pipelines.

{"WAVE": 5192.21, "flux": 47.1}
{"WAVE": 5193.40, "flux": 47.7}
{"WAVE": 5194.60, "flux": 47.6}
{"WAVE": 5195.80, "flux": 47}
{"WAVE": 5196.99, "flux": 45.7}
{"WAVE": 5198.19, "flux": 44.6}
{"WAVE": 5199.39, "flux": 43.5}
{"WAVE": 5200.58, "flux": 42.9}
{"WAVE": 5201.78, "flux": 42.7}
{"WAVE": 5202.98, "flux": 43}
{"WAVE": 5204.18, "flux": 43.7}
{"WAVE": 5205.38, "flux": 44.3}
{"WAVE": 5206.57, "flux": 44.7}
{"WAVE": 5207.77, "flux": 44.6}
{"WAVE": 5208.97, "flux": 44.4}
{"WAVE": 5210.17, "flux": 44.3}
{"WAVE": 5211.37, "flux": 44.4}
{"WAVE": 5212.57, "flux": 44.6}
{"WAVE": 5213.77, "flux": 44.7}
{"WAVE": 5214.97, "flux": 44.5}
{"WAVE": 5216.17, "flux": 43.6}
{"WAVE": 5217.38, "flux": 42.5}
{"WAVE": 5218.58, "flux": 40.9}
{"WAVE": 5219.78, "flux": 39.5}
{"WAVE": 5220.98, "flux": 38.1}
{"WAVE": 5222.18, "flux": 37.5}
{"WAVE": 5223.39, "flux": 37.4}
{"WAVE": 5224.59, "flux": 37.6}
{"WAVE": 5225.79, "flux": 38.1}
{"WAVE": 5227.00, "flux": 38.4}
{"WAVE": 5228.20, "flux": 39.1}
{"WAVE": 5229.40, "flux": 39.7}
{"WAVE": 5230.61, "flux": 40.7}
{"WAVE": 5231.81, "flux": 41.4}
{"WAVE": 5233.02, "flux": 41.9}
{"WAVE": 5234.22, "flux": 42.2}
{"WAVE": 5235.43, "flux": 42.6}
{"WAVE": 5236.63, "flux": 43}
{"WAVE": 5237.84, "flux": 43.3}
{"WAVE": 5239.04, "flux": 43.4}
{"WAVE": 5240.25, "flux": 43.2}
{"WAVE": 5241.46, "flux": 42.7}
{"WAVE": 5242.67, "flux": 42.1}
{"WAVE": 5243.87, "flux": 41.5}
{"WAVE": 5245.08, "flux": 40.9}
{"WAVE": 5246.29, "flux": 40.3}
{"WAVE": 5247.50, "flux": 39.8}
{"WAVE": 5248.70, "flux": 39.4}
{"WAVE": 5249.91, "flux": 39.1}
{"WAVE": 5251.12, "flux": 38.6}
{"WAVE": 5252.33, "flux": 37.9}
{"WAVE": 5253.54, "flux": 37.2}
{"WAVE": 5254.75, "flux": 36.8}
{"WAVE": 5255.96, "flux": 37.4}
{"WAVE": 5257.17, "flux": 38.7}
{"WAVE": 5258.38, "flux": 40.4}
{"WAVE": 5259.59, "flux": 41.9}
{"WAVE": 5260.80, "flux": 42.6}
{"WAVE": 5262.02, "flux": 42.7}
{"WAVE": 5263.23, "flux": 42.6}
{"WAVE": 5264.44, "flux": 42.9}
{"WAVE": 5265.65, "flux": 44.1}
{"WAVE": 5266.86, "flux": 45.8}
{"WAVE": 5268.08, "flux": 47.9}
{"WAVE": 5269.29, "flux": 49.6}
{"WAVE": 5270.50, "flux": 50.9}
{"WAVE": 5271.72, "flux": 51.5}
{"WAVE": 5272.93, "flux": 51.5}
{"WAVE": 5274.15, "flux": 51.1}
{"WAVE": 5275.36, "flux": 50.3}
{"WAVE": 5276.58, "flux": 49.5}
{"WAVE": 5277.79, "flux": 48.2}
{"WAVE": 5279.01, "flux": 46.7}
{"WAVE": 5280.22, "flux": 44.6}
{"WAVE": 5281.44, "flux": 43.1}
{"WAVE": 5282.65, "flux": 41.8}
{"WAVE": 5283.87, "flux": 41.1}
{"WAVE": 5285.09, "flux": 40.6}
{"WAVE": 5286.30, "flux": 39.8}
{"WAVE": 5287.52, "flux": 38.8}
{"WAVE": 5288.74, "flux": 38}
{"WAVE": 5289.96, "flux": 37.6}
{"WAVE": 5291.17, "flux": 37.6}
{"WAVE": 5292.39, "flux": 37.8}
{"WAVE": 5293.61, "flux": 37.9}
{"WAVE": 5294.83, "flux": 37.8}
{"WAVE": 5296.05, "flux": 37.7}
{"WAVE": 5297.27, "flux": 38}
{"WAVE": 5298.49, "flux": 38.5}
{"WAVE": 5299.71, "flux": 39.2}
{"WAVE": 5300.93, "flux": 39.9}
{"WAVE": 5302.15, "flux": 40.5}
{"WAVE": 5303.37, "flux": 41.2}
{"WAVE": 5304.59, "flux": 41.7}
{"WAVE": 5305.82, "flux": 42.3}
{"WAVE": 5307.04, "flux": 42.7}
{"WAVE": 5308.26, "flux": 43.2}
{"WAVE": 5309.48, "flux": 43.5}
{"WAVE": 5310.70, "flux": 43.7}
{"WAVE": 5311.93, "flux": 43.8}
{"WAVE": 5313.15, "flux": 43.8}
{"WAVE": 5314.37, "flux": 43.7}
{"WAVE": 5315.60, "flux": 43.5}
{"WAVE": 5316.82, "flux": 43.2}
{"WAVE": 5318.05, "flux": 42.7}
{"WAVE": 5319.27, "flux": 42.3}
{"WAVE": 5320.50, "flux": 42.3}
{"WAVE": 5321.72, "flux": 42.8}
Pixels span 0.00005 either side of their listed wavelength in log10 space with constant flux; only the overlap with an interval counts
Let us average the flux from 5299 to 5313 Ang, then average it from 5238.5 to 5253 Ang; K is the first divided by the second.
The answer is 1.03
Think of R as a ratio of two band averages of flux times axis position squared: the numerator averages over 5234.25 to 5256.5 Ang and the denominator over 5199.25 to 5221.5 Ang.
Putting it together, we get 1.0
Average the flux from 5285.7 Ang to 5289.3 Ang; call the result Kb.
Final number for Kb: 38.8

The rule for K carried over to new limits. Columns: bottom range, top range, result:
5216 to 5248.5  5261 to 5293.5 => 1.09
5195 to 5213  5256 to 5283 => 1.03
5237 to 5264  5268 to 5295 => 1.09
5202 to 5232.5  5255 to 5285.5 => 1.08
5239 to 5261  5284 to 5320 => 1.02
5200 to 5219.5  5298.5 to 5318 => 0.97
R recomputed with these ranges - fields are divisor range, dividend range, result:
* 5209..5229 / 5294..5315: 1.04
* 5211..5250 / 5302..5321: 1.07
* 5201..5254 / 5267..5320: 1.06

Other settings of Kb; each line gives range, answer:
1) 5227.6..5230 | 39.5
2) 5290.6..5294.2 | 37.7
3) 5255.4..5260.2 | 39.7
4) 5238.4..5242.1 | 43.1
